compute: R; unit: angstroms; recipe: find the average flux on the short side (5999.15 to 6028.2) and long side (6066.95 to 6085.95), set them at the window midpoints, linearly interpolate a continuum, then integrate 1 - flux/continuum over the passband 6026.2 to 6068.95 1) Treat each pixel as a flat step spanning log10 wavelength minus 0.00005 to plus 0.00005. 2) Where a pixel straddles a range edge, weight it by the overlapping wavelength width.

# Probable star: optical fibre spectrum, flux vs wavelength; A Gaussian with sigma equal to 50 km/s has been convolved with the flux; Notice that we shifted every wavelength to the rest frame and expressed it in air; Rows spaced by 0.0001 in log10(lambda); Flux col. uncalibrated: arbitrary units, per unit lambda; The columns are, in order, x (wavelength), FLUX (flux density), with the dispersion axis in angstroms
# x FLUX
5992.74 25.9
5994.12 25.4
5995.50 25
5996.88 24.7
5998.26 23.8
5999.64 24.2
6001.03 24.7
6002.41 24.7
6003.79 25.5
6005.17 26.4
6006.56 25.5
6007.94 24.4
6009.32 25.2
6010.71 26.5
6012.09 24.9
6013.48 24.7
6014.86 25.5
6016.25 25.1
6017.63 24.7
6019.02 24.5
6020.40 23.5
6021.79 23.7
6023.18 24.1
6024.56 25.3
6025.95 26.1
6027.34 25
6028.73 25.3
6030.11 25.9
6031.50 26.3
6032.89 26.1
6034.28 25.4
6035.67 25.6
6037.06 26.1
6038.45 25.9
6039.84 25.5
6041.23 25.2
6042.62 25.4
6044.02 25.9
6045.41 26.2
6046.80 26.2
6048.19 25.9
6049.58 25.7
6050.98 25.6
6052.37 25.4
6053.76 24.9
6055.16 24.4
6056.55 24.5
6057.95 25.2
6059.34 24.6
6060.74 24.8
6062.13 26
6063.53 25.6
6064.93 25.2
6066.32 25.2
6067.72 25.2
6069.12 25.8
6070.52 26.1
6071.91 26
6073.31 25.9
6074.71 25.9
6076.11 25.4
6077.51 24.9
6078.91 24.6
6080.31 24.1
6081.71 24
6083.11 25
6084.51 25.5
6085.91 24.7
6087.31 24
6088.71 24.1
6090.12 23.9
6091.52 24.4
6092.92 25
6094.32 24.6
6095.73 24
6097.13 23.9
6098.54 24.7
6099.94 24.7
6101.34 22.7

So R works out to -0.6 angstroms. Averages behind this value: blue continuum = 25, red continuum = 25.2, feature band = 25.5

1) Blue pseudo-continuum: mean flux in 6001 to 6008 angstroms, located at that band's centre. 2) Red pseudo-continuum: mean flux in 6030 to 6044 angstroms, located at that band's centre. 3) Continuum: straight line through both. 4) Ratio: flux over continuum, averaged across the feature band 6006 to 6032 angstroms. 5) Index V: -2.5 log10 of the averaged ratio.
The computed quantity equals 0.02 mag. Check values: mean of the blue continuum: 25.3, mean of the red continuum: 25.7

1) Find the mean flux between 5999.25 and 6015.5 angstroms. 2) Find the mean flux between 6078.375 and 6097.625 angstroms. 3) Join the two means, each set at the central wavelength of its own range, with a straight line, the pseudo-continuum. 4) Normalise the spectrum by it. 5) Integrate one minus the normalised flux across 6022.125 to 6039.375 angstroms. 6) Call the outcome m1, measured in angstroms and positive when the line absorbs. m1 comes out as -0.4 angstroms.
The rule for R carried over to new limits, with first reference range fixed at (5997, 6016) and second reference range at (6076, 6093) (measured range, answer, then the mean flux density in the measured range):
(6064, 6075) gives -0.5 angstroms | 25.7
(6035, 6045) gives -0.3 angstroms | 25.7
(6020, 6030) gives 0.0 angstroms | 24.8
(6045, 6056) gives -0.3 angstroms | 25.5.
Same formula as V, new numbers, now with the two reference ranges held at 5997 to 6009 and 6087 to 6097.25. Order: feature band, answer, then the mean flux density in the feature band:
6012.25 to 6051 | -0.029 mag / 25.4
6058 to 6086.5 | -0.036 mag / 25.2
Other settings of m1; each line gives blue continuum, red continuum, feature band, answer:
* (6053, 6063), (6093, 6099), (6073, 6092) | -0.1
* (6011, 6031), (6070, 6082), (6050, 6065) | 0.0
